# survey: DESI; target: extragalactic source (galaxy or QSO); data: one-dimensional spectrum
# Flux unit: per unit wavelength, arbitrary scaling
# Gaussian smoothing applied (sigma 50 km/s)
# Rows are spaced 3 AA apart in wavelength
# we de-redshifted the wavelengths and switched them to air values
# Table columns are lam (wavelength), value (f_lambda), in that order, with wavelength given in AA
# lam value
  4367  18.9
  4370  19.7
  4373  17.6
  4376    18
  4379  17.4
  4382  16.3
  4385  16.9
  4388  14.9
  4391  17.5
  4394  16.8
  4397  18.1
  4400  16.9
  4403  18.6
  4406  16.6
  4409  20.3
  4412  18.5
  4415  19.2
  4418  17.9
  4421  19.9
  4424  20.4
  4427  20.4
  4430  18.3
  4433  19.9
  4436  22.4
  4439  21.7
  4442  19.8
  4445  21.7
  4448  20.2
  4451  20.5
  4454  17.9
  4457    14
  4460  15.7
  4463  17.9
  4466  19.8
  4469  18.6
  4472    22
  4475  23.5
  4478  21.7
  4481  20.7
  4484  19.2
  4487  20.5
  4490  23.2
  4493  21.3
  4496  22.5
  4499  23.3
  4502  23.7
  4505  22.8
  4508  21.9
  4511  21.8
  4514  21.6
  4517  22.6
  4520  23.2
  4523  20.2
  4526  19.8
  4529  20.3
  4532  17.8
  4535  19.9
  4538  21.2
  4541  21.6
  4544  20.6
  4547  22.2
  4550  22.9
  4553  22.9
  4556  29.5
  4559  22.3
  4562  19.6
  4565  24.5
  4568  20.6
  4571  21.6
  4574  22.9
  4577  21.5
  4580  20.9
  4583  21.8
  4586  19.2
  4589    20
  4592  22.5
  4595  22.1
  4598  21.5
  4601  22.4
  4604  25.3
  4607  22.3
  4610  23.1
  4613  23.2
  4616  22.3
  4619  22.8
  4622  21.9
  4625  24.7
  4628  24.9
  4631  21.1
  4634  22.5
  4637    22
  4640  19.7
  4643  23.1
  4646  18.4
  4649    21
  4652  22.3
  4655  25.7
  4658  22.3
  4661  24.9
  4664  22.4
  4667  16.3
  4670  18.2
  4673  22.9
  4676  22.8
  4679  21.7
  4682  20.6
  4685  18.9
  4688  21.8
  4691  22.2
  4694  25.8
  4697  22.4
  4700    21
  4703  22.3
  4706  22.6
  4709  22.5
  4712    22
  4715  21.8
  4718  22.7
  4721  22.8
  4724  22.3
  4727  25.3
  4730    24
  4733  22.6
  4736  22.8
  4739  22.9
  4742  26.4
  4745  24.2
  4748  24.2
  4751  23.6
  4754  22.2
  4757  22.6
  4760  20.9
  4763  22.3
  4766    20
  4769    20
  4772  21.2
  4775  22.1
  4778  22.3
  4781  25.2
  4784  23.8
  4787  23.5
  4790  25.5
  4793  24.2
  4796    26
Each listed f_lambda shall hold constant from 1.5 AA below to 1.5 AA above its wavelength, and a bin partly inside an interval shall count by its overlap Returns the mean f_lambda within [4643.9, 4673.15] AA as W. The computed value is 21.4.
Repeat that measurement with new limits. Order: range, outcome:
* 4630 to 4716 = 21.8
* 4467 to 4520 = 21.8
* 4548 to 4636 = 22.5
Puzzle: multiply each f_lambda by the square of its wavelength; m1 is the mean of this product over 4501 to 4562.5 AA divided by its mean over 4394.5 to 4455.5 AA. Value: 1.18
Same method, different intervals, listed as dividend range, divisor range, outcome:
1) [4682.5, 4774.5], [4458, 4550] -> 1.18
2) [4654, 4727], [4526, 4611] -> 1.07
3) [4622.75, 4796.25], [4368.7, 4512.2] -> 1.29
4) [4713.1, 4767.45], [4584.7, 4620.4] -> 1.10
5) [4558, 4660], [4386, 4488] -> 1.25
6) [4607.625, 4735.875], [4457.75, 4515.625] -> 1.14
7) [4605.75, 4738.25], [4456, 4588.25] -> 1.12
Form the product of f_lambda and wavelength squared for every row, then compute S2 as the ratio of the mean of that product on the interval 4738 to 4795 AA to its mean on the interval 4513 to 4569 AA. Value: 1.2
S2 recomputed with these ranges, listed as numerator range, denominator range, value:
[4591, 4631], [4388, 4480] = 1.29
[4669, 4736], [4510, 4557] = 1.11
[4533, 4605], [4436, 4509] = 1.11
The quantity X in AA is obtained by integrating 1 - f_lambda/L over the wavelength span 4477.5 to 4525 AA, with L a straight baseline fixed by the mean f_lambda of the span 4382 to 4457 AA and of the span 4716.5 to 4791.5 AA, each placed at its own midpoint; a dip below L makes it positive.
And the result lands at -4.85 AA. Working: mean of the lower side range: 18.8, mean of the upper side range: 23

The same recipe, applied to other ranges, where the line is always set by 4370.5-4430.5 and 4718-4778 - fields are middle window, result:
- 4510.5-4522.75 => -1.57 AA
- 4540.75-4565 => -3.33 AA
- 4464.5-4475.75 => -1.07 AA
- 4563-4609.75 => -3.15 AA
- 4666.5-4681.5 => 0.75 AA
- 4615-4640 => -1.76 AA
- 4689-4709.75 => -0.55 AA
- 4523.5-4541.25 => -0.15 AA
